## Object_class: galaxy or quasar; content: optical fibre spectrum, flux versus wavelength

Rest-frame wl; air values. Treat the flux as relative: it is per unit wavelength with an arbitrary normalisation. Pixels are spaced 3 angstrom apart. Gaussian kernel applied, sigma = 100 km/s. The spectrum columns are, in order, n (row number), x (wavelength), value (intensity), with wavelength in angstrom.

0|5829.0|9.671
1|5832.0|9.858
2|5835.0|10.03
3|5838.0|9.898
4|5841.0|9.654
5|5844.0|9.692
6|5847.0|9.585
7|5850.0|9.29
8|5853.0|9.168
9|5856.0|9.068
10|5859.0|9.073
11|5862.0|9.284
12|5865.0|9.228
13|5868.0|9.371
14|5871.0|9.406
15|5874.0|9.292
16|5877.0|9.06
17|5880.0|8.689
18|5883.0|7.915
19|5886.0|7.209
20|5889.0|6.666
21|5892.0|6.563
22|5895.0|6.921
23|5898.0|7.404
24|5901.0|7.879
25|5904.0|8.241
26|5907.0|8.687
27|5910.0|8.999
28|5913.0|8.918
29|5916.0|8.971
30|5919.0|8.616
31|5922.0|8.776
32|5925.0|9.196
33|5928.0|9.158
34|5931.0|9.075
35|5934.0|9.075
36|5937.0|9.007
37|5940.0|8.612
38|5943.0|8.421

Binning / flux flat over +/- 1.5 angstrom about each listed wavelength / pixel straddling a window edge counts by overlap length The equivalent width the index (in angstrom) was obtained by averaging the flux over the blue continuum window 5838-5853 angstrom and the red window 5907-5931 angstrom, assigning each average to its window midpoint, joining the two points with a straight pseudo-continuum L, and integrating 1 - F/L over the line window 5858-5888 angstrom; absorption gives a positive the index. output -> 1.7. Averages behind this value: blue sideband 9.55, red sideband 8.94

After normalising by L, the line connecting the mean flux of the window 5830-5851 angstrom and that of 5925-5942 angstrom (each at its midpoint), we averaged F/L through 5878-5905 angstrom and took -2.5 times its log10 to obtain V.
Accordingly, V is 0.23 mag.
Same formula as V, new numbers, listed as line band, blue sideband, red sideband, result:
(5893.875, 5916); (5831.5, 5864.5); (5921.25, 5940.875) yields 0.12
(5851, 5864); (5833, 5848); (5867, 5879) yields 0.04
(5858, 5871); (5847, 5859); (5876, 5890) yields -0.07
